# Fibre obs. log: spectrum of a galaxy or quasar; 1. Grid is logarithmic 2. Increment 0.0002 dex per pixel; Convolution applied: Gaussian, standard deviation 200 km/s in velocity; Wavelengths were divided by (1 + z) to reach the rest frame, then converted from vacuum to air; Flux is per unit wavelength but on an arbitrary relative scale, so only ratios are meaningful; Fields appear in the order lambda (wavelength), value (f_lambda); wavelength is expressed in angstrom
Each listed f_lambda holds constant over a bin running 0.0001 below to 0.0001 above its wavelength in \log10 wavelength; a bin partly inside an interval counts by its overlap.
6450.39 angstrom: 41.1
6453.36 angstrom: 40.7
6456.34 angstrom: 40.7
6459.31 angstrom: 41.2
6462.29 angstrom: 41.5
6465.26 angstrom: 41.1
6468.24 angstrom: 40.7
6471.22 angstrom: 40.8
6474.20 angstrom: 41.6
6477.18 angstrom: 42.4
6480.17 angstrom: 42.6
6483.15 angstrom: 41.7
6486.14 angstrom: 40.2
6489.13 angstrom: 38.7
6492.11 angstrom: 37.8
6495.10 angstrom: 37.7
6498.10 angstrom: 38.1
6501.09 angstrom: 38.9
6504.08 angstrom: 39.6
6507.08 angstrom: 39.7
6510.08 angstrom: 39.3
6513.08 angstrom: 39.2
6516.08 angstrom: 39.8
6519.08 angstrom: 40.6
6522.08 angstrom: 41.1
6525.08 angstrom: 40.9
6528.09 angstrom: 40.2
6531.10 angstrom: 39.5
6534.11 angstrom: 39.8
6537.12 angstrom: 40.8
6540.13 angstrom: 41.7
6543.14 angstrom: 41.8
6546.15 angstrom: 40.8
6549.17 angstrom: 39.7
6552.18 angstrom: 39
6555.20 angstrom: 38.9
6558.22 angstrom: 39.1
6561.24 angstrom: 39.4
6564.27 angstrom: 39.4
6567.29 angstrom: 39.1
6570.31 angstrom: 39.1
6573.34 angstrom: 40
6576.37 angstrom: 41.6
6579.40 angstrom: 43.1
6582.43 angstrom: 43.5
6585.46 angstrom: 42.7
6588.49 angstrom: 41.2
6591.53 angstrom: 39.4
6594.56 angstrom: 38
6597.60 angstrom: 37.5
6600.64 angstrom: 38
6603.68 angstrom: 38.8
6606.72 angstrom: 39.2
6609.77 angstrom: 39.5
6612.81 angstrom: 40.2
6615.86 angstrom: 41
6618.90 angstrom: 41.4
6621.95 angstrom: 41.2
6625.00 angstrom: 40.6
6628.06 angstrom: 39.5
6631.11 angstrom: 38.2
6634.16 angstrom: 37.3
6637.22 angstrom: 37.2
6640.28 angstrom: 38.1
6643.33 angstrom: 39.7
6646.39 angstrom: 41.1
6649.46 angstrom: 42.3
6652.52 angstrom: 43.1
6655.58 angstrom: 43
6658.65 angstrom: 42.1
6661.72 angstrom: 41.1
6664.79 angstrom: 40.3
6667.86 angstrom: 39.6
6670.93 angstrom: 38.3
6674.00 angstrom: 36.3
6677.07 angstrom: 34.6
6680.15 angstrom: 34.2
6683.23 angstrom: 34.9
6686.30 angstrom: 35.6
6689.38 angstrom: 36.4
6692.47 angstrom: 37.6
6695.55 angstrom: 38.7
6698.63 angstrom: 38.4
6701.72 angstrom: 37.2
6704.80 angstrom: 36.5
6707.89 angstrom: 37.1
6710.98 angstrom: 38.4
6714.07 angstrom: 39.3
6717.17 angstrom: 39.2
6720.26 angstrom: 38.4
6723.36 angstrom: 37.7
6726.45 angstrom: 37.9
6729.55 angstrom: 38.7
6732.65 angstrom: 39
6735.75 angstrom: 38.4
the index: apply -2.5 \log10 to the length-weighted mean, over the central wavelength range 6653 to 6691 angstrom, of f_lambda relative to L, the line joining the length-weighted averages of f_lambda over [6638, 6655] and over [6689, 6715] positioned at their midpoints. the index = 0.04 mag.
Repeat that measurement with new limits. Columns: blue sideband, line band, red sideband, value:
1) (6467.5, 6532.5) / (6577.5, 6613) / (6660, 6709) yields -0.04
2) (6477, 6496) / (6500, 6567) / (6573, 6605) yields 0.01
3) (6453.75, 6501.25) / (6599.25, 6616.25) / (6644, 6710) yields -0.01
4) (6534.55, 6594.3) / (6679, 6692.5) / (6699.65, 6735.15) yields 0.09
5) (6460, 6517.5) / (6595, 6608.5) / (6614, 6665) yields 0.06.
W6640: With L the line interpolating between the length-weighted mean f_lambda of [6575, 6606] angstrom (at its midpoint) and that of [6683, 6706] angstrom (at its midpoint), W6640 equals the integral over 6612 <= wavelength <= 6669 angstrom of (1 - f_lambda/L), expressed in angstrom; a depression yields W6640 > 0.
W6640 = -2.4 angstrom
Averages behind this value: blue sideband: 40.3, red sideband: 37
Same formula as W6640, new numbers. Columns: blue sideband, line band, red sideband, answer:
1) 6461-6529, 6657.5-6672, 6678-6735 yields -0.9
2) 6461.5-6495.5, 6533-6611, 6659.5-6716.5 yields -1.5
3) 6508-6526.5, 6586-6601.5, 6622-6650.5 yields 0.2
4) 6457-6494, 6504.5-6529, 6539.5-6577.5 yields 0.2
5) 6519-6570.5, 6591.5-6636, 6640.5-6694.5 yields 0.1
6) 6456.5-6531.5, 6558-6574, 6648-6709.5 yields 0.1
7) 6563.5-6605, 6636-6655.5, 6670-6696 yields -1.5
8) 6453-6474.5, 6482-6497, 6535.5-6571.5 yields 0.6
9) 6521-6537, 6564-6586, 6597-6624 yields -0.6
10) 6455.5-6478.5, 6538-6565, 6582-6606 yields 0.1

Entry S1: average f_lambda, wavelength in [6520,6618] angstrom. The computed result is 40.1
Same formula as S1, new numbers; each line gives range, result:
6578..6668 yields 40.3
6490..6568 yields 39.7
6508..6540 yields 40.2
